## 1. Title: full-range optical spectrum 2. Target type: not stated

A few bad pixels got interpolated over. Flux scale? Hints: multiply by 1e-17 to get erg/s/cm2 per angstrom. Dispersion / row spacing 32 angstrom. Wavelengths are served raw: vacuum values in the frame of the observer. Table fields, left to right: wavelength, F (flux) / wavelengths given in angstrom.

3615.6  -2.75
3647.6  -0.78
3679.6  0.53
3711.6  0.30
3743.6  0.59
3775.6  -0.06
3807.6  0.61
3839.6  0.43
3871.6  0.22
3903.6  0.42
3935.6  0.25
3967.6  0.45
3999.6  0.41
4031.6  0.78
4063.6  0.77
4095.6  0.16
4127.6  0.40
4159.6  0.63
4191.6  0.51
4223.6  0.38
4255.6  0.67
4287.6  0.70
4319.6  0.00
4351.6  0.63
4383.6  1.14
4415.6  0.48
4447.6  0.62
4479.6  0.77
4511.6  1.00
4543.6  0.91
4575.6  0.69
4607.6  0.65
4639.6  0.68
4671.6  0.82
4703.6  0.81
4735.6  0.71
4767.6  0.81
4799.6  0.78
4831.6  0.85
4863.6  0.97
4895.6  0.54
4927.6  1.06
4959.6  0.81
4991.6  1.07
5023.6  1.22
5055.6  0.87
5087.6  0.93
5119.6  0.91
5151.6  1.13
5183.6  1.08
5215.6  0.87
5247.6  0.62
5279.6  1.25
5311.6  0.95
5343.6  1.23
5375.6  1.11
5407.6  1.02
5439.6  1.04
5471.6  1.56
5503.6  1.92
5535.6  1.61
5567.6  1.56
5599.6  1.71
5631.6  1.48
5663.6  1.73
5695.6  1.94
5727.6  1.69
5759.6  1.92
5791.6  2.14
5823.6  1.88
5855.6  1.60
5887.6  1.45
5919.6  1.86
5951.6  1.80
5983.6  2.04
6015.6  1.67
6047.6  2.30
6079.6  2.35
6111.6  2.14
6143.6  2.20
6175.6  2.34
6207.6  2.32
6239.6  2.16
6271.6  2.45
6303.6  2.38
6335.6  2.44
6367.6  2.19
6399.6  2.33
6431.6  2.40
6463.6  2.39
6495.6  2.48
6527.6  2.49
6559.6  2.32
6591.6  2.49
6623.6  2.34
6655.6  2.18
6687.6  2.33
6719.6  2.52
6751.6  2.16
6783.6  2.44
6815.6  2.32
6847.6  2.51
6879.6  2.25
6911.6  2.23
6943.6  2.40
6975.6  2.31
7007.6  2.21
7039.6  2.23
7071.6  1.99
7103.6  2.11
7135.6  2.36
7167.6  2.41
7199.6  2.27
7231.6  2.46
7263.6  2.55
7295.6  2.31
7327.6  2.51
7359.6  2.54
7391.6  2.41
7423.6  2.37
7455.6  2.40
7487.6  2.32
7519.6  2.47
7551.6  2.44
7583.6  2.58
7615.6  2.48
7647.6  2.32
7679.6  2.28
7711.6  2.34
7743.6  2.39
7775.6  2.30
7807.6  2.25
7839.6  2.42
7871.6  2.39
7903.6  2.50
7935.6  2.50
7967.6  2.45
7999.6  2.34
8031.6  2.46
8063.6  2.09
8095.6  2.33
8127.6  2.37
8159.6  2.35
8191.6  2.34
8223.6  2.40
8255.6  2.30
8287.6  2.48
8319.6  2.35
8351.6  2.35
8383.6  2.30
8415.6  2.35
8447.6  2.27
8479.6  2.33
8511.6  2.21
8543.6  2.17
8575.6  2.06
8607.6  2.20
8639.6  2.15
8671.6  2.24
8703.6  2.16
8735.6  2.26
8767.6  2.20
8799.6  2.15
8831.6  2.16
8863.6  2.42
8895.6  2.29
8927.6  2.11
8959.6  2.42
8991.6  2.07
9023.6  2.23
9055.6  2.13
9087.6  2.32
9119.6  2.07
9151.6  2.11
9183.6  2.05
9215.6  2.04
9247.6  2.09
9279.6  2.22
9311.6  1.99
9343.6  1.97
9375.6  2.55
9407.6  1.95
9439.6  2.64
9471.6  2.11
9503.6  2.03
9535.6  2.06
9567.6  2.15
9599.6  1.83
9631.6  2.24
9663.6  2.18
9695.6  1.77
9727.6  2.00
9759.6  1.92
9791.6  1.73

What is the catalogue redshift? 0.369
